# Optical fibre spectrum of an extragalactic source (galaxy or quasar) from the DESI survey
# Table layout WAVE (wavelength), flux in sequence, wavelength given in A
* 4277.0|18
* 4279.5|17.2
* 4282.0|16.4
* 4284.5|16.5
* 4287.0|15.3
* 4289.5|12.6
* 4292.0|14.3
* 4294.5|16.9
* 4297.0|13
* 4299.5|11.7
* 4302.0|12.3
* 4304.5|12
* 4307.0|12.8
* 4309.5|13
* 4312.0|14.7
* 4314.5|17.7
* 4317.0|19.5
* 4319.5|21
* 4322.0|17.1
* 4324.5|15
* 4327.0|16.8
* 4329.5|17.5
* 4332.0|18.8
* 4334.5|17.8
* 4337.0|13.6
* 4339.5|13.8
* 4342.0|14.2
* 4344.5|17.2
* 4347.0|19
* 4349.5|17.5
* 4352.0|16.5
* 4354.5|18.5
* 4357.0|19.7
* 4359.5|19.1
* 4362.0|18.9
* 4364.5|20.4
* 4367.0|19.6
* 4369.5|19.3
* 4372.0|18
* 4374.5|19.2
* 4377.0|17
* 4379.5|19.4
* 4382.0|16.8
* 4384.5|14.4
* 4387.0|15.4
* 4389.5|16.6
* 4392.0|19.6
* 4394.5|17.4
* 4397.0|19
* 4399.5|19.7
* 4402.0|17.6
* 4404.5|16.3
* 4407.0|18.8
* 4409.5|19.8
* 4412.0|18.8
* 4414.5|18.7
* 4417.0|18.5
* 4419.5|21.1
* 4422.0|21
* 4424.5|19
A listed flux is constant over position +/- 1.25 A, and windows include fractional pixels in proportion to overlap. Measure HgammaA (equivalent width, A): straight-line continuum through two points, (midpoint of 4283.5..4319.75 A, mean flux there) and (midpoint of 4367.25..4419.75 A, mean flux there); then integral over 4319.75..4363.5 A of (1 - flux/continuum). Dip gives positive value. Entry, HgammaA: -2.8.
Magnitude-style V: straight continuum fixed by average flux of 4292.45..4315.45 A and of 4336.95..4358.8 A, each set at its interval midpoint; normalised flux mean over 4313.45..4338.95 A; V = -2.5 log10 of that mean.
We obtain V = -0.14 mag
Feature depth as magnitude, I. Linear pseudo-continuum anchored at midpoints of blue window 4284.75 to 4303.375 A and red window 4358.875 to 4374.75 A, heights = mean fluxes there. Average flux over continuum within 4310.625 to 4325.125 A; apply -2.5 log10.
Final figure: -0.13 mag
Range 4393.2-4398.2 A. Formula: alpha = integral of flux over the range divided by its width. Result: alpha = 18.2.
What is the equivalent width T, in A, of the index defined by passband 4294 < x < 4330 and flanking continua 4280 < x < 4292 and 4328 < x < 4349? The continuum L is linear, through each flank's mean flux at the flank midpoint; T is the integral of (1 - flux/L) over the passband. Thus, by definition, 1.3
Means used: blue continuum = 15.2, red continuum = 16.5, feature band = 15.3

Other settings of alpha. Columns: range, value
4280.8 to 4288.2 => 16.1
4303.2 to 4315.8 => 14.1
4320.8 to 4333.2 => 17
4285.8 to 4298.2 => 14.4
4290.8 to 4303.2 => 13.6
